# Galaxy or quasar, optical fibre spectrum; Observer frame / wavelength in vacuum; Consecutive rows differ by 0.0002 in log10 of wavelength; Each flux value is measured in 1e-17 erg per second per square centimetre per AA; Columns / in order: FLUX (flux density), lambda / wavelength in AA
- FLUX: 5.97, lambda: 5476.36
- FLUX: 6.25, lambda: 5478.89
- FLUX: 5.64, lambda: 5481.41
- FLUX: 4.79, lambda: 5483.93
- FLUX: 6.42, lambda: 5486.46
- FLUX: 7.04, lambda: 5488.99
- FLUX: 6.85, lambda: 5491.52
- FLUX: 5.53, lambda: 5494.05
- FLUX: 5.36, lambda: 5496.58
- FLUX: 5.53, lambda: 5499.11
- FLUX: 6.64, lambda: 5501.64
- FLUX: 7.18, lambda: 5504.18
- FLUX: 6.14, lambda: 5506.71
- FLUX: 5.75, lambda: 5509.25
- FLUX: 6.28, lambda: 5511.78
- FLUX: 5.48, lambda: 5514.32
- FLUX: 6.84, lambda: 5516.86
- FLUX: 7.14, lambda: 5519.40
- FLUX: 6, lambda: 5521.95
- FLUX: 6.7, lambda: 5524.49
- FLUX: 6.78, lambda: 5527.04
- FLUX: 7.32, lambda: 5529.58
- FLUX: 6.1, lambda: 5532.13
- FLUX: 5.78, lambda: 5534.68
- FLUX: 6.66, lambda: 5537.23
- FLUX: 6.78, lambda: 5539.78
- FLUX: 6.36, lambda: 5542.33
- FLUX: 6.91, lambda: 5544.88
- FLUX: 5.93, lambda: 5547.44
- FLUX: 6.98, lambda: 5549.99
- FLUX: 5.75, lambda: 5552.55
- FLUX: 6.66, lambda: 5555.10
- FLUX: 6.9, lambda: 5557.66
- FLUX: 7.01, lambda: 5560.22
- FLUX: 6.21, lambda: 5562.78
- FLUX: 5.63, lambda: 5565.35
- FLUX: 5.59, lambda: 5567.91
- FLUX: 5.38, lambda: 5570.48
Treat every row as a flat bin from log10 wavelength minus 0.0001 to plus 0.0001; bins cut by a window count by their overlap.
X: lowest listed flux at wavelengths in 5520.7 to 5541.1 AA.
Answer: 5.78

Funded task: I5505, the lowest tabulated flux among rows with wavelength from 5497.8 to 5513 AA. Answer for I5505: 5.53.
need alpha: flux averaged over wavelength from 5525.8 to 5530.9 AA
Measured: 7.05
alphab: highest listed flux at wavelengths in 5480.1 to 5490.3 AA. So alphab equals 7.04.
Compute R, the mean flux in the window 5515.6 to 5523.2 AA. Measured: 6.66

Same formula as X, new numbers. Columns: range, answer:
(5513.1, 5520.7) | 5.48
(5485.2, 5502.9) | 5.36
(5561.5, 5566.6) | 5.63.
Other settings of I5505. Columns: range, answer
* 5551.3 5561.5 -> 5.75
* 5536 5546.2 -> 6.36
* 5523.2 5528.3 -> 6.7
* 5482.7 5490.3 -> 4.79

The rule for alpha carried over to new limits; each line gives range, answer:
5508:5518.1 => 6.09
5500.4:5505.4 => 6.9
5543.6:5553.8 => 6.39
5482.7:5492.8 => 6.27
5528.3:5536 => 6.4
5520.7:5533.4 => 6.58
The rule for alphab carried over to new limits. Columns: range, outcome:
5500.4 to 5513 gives 7.18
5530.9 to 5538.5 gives 6.66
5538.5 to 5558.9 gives 6.98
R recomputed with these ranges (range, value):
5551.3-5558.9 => 6.44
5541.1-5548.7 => 6.4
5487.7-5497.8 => 6.2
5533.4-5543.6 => 6.39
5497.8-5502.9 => 6.08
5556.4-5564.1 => 6.7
